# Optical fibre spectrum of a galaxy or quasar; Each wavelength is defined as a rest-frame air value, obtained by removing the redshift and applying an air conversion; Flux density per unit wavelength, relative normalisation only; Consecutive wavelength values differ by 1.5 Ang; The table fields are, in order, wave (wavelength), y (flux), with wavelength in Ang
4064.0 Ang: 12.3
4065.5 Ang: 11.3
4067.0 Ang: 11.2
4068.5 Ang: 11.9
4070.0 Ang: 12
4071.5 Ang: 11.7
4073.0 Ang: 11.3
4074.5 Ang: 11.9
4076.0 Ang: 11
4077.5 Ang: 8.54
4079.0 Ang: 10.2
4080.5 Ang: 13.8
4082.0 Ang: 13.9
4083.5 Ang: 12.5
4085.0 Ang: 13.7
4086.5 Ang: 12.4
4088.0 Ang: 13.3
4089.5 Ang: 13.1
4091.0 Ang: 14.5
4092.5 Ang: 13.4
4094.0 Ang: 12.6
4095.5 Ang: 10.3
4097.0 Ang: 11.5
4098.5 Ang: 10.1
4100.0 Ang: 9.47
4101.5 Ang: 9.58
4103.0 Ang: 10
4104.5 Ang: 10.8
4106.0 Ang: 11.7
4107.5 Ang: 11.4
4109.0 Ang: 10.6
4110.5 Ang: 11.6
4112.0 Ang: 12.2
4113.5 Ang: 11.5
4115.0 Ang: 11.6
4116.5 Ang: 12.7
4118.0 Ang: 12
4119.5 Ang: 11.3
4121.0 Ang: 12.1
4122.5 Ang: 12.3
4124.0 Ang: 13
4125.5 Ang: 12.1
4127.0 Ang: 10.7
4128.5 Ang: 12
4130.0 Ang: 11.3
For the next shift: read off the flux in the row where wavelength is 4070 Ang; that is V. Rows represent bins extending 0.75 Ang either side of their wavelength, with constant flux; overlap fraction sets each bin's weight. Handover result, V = 12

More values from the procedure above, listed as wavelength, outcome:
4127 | 10.7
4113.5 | 11.5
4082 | 13.9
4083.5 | 12.5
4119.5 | 11.3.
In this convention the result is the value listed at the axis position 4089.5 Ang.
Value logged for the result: 13.1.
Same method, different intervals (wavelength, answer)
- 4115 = 11.6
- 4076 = 11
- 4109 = 10.6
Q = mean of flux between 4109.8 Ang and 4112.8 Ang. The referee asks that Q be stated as 11.9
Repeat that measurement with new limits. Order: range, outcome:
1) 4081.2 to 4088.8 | 13.2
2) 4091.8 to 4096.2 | 12.1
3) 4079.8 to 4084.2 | 13.4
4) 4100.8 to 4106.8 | 10.5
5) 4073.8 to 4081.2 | 11.1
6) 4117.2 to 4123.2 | 11.9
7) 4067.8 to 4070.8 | 11.9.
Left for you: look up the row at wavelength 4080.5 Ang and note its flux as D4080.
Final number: 13.8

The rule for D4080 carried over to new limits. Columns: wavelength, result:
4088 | 13.3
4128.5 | 12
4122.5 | 12.3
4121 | 12.1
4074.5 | 11.9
